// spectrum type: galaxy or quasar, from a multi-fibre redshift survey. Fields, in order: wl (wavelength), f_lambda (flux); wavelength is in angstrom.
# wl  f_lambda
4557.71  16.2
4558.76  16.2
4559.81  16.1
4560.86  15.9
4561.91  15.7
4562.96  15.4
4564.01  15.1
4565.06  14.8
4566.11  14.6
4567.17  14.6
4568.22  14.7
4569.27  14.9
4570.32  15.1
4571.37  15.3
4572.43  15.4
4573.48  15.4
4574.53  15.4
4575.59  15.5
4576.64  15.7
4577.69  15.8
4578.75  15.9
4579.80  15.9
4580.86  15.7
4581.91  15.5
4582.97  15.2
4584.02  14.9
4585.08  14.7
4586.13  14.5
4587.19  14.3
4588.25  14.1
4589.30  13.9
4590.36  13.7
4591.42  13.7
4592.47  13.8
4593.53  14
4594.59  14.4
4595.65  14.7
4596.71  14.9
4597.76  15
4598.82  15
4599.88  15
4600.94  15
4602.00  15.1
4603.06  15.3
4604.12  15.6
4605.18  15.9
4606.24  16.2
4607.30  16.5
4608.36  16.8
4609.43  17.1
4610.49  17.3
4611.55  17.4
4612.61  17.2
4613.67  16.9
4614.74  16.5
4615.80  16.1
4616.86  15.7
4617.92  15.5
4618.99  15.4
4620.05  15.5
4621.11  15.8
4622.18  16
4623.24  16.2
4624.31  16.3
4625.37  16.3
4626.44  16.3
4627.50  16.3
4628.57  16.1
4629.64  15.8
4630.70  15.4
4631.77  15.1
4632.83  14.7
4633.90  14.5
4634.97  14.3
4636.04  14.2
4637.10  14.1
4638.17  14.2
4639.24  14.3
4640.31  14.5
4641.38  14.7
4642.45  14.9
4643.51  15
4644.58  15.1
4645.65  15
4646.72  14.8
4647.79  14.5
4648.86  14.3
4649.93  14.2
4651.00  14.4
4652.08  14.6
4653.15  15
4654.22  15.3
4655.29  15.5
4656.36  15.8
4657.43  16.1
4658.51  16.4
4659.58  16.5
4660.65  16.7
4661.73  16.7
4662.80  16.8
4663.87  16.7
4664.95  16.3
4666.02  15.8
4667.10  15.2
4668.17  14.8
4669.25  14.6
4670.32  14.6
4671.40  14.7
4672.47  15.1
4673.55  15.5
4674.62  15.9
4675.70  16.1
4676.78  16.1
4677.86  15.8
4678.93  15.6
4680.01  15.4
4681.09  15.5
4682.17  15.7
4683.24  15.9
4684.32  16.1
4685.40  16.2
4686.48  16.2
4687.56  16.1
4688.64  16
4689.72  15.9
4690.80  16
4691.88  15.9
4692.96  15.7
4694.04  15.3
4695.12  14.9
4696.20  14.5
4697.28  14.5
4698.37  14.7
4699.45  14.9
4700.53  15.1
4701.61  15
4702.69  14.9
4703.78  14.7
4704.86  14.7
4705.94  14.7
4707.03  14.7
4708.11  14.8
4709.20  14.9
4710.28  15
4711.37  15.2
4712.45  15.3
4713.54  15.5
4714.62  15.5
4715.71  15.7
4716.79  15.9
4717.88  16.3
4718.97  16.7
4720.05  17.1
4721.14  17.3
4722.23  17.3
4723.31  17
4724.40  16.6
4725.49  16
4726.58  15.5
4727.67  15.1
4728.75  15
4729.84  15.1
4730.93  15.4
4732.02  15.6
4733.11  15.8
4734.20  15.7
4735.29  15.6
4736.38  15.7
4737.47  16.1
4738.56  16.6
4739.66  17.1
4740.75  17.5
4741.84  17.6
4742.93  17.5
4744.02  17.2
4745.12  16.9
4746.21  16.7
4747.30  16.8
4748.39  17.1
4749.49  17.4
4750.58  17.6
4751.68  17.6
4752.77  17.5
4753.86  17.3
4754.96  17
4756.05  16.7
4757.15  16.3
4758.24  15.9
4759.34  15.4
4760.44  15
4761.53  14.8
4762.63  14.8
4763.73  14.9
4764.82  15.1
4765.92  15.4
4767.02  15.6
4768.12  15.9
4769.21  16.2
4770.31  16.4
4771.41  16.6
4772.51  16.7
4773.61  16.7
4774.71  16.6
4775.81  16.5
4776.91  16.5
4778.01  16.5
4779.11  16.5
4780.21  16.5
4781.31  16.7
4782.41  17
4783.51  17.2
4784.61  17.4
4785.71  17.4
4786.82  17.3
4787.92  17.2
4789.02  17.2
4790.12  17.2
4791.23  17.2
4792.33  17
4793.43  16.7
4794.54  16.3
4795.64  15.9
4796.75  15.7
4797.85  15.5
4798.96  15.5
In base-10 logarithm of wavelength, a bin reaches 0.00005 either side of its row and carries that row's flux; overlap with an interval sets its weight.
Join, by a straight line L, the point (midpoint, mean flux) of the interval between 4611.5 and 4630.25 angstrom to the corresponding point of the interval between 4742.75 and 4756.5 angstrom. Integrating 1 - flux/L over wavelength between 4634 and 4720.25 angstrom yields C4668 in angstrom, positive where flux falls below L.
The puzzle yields 6.56 angstrom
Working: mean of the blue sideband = 16.2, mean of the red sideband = 17.2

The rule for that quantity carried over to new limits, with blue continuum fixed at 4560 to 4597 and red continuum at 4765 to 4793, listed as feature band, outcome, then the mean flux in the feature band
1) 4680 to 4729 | 1.36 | 15.6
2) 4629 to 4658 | 1.27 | 14.8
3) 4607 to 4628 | -1.46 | 16.4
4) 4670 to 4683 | 0.22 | 15.5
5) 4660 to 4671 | -0.08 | 15.8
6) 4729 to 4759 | -0.44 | 16.6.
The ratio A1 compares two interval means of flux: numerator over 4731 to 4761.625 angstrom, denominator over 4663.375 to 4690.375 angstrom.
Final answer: 1.06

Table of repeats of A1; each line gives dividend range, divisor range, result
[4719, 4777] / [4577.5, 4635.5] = 1.06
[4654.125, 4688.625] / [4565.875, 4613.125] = 1.04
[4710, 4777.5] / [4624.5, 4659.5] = 1.08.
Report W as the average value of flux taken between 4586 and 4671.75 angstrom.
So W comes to 15.4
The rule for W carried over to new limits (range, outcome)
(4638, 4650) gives 14.7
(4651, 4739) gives 15.6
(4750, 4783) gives 16.3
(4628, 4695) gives 15.4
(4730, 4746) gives 16.4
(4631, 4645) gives 14.6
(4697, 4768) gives 15.9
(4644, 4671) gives 15.4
